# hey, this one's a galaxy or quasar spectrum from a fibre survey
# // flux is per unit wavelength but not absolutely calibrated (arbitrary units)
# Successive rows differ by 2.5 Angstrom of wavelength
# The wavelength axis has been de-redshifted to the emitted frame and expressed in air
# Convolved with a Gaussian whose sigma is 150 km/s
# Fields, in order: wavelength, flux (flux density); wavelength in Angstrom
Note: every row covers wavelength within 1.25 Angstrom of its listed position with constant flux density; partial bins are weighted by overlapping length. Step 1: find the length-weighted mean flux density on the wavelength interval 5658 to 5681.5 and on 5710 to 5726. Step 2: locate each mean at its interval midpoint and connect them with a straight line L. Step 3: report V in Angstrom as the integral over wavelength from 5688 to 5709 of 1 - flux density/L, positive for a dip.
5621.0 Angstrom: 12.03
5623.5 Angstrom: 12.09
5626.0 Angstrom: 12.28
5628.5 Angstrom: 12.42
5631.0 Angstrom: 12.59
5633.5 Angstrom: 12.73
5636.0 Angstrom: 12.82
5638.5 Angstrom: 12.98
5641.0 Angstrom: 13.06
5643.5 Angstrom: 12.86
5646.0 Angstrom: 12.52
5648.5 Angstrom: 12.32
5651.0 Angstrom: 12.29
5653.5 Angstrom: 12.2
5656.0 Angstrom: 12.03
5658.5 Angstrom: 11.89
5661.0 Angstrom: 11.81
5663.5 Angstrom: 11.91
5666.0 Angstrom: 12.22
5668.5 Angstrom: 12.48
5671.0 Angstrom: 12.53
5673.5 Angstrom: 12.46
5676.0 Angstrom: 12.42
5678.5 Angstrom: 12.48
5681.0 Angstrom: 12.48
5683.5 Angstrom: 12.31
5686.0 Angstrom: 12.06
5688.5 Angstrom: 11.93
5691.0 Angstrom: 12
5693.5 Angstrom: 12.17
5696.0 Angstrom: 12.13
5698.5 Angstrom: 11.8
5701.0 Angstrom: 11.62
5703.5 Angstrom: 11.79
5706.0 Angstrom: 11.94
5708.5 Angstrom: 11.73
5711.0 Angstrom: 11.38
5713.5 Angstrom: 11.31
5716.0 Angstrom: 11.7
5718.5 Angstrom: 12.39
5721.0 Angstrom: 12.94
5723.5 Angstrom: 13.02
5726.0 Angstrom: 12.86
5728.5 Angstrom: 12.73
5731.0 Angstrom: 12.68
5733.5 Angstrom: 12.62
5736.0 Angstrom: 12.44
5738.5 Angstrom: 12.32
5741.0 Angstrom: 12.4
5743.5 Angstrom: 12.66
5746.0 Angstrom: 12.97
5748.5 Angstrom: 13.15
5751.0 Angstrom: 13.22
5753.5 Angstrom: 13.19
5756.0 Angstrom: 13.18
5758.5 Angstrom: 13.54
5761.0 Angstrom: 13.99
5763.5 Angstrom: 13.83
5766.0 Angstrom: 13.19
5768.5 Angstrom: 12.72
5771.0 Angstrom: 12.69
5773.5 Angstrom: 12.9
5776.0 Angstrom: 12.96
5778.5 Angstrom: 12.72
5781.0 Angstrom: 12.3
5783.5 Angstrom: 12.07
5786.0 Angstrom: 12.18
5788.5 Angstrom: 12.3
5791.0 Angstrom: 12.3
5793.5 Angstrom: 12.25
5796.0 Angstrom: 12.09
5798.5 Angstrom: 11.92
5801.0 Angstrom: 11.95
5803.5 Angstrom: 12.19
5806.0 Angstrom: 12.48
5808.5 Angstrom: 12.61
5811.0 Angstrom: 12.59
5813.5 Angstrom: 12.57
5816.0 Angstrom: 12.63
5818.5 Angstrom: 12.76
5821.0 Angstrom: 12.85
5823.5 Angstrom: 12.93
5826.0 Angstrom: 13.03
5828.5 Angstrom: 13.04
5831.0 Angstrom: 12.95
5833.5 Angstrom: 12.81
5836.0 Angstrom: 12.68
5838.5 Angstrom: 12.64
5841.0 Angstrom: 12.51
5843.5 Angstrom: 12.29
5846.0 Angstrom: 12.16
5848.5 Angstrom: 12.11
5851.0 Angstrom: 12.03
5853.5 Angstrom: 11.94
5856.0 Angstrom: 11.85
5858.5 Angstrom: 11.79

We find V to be 0.5 Angstrom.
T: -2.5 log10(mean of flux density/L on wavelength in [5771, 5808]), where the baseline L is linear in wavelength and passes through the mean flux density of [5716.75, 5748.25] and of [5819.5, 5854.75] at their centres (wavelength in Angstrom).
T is 0.02 mag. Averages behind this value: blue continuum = 12.7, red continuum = 12.6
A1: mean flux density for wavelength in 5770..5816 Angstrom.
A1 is 12.4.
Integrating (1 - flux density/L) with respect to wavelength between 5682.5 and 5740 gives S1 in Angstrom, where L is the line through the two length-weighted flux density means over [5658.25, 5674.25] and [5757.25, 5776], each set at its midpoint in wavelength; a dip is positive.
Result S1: 2.3 Angstrom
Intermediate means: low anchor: 12.2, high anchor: 13.2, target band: 12.2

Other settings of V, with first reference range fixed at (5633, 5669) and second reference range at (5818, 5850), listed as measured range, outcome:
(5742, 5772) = -1.52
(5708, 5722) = 0.67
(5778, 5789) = 0.27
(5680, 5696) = 0.39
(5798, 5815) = 0.37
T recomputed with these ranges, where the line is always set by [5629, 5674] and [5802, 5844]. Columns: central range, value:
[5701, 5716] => 0.079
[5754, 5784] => -0.037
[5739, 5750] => -0.018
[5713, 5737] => 0.003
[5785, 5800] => 0.041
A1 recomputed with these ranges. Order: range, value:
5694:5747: 12.3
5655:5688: 12.2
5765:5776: 12.9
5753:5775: 13.2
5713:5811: 12.6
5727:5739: 12.6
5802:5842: 12.7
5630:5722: 12.2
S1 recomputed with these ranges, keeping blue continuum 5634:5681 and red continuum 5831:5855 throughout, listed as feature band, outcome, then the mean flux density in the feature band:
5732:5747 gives -0.2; 12.6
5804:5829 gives -0.7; 12.7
